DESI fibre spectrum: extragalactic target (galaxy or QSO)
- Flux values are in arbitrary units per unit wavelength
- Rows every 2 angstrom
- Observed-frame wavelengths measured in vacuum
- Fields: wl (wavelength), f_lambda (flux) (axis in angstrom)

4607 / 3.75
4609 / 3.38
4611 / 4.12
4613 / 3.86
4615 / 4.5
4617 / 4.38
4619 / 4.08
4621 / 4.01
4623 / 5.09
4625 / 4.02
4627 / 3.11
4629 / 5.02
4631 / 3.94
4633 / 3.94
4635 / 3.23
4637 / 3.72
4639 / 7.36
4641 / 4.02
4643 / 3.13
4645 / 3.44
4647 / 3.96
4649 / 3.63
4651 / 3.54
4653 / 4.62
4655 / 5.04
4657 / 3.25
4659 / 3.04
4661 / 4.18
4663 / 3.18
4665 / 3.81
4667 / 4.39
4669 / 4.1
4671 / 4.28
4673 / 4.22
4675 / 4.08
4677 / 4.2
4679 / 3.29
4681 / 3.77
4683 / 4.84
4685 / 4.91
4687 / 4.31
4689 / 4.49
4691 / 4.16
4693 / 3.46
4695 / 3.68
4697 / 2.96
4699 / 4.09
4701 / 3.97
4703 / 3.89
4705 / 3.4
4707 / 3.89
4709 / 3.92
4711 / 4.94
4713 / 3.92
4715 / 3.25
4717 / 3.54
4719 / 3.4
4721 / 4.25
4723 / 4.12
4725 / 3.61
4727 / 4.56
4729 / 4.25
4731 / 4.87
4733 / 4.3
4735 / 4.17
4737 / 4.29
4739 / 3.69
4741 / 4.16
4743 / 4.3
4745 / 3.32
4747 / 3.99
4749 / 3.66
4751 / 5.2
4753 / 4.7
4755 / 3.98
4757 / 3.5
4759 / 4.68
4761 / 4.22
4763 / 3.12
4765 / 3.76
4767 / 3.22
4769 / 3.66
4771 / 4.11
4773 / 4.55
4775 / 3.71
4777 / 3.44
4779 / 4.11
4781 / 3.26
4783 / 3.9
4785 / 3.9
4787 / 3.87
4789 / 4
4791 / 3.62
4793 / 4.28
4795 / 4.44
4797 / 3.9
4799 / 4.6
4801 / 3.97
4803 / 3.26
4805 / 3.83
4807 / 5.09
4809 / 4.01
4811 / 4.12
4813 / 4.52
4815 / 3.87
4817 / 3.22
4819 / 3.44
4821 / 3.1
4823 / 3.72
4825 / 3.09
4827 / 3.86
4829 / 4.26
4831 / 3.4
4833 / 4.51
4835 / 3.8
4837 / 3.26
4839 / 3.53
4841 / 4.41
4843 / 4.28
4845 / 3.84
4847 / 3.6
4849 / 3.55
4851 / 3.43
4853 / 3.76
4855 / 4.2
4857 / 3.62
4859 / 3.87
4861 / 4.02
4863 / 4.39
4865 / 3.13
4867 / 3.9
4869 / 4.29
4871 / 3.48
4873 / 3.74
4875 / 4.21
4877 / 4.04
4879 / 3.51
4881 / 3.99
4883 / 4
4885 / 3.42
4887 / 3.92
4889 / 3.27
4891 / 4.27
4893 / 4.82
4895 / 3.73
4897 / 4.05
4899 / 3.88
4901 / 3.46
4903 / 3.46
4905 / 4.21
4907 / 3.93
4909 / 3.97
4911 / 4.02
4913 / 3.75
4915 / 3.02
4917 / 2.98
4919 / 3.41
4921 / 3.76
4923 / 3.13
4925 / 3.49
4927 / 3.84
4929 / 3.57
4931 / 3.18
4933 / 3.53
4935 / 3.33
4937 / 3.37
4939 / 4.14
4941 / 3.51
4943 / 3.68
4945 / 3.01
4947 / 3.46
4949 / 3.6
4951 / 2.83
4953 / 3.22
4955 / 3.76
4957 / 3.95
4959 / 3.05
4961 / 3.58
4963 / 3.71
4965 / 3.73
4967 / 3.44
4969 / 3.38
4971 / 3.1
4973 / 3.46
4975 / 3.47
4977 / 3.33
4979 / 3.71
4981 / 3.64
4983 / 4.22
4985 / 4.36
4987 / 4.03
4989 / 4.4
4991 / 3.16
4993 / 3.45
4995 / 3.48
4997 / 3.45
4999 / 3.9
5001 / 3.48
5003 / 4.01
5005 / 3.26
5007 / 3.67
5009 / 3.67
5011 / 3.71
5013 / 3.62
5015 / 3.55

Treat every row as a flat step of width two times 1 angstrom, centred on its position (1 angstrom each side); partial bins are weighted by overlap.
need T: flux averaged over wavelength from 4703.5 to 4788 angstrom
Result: 3.97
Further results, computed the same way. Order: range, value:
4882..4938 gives 3.67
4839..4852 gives 3.83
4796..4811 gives 4.1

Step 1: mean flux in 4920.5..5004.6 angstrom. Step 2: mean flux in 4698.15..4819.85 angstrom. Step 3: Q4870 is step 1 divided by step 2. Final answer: 0.9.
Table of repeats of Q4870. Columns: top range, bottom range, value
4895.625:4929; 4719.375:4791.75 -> 0.91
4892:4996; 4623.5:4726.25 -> 0.91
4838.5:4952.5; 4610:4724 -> 0.92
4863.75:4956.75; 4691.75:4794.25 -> 0.93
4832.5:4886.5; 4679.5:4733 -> 0.96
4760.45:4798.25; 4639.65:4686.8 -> 0.97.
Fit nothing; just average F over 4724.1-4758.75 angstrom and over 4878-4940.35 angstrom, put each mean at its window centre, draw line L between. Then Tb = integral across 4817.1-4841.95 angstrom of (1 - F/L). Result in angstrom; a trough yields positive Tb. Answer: 1.5 angstrom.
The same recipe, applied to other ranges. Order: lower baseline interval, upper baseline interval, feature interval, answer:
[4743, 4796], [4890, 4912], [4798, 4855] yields 1.69 angstrom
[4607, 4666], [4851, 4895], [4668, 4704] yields -0.46 angstrom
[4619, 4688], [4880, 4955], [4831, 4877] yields -1.39 angstrom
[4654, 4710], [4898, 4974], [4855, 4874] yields -1.04 angstrom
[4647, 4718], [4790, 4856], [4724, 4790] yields -1.57 angstrom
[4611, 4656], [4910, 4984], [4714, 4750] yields -0.28 angstrom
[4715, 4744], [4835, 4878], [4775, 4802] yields 0.19 angstrom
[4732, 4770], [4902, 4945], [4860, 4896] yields -2.08 angstrom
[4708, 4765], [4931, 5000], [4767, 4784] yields 0.74 angstrom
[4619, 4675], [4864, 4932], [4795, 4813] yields -1.36 angstrom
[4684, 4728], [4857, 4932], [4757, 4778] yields 0.28 angstrom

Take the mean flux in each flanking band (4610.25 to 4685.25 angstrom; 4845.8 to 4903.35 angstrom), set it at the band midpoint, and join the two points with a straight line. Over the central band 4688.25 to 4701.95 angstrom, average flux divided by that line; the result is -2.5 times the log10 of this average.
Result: 0.06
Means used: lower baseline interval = 4.08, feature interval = 3.82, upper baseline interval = 3.83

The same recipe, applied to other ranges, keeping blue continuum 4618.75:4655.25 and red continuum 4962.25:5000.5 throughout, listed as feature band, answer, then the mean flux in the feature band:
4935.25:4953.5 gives 0.085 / 3.43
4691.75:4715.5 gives 0.068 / 3.8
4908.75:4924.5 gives 0.078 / 3.48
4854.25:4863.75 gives -0.051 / 4.01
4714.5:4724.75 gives 0.082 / 3.73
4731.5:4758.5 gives -0.037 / 4.12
